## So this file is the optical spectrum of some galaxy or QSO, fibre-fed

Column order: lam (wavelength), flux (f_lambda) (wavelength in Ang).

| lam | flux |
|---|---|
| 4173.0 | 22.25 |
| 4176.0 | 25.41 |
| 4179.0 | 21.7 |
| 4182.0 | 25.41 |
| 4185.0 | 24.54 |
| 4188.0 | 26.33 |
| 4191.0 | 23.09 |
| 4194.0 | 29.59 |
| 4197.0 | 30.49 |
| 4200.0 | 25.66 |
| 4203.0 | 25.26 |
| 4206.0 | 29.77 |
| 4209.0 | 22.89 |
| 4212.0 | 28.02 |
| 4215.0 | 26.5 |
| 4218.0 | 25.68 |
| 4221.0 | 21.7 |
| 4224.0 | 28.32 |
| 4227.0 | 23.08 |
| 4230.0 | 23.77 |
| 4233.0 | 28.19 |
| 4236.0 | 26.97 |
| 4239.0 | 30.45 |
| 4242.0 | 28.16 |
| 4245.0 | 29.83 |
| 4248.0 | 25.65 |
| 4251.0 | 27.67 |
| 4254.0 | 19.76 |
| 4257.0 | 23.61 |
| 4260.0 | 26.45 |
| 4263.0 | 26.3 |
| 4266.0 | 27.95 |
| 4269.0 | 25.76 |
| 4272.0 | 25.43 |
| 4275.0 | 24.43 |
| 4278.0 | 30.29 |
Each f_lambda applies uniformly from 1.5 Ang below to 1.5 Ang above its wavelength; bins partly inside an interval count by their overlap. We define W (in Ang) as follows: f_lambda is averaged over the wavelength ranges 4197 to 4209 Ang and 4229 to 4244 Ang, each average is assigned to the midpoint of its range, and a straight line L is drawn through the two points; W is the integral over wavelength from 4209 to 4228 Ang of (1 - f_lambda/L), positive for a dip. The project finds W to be 1.3 Ang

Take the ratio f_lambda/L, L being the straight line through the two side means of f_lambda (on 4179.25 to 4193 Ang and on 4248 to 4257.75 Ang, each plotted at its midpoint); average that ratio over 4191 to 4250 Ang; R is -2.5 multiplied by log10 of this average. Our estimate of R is -0.10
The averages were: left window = 24.7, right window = 24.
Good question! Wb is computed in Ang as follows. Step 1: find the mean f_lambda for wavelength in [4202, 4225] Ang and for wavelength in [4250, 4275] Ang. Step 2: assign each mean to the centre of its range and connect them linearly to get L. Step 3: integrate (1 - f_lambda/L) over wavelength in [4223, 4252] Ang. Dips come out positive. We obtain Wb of -1.8 Ang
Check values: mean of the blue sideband 26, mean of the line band 27.2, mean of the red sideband 25.3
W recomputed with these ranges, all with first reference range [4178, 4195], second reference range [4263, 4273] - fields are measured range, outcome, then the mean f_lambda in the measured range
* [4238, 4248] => -1.1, 28.9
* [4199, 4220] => -0.6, 26.2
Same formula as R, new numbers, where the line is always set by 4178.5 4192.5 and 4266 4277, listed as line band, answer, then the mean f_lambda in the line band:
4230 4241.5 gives -0.11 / 27.9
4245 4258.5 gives 0.03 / 24.8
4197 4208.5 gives -0.10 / 27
